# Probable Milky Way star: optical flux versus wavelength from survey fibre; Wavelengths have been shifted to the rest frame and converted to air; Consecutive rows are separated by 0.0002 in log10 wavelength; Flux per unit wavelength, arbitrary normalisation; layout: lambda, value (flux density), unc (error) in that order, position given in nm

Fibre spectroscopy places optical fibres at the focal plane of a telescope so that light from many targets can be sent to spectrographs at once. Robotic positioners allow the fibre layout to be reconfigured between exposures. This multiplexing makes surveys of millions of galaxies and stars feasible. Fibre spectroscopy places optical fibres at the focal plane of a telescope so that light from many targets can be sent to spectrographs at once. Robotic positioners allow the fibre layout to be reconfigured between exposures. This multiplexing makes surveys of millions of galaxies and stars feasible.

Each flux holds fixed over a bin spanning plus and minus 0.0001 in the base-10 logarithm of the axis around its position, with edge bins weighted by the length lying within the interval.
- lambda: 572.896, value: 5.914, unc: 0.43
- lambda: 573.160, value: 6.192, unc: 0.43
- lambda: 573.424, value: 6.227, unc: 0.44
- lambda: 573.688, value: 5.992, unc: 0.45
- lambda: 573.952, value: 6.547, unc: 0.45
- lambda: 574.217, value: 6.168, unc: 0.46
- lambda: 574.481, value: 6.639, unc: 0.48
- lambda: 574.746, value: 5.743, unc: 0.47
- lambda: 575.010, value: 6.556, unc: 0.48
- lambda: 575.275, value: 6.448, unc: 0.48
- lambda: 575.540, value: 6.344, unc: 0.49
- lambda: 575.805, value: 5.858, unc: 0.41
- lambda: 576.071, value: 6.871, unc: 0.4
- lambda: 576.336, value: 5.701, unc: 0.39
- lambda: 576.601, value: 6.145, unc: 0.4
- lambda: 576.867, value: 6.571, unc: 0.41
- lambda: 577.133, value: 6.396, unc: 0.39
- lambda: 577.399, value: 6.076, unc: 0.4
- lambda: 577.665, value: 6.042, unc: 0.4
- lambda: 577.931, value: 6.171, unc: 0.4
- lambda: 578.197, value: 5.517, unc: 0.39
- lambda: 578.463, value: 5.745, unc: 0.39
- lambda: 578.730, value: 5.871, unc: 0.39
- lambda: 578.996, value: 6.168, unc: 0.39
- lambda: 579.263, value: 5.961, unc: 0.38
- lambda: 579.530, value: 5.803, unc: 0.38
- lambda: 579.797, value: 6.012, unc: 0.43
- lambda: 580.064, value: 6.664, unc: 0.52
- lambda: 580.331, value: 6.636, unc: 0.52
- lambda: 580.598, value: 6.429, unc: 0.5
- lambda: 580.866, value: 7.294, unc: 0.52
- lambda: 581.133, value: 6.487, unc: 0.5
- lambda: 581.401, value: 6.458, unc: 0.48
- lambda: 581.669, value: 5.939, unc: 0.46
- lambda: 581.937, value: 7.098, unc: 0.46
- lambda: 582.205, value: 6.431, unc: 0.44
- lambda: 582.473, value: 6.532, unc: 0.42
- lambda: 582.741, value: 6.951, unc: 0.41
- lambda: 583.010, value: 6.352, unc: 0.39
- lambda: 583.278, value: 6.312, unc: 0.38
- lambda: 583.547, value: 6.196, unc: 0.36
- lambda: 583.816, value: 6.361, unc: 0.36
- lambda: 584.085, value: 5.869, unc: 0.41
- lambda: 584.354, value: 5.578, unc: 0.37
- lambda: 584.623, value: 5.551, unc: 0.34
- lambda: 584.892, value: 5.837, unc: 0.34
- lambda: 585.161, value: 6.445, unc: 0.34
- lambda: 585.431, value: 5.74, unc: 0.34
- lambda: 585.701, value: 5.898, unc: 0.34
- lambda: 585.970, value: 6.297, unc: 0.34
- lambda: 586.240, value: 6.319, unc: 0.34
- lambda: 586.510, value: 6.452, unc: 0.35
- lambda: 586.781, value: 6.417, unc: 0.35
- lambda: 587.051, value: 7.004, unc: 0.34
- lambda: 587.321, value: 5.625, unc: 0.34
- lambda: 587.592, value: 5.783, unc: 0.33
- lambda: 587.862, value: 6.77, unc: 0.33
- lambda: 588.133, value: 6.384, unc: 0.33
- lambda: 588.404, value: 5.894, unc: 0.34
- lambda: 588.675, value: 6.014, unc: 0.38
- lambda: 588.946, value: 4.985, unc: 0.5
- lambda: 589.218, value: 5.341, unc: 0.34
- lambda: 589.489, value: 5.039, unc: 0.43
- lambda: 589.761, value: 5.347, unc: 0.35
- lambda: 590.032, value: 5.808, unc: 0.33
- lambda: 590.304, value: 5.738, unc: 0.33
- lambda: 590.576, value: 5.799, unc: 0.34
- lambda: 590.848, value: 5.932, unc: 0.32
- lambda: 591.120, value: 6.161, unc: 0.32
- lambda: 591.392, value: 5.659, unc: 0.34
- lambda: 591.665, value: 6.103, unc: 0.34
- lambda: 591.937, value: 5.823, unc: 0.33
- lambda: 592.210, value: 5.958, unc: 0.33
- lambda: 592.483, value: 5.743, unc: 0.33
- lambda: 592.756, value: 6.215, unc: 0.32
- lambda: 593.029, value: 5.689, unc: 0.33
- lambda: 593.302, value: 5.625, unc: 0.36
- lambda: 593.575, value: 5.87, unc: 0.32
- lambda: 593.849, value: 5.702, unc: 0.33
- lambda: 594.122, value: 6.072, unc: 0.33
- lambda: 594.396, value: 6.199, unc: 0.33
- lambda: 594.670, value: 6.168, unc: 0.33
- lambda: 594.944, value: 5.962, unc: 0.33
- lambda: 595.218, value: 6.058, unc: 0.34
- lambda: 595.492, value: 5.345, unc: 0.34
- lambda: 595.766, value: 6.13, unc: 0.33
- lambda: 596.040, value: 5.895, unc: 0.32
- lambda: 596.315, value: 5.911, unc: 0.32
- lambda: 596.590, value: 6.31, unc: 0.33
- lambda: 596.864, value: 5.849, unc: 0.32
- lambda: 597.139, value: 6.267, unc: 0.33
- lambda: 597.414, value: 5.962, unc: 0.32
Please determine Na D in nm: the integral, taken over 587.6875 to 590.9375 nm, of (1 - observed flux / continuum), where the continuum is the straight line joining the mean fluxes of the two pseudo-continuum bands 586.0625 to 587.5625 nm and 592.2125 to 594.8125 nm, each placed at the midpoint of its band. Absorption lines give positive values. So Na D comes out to 0.22 nm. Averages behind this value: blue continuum 6.32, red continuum 5.92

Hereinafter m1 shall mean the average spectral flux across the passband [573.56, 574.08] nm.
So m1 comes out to 6.27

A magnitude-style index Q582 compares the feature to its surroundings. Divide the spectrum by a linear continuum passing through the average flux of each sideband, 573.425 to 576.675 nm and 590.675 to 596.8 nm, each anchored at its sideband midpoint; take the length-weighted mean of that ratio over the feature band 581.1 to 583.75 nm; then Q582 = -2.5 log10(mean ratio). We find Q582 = -0.06 mag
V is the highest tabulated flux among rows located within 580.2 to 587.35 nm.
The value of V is 7.294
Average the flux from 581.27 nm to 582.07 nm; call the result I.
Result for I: 6.5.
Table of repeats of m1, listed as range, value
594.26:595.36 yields 6.09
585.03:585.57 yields 6.08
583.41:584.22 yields 6.14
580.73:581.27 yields 6.88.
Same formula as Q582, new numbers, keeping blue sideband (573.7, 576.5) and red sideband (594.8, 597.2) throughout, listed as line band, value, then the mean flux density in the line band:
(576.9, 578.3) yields 0.03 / 6.09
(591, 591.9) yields 0.01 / 5.96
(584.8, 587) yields -0.02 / 6.21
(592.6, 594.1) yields 0.03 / 5.84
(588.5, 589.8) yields 0.13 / 5.36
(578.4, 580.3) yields 0.02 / 6.07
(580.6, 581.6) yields -0.08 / 6.65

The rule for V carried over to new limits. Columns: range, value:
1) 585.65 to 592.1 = 7.004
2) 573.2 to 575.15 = 6.639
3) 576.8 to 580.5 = 6.664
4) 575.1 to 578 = 6.871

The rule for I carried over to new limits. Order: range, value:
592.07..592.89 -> 5.97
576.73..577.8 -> 6.27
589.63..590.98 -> 5.73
